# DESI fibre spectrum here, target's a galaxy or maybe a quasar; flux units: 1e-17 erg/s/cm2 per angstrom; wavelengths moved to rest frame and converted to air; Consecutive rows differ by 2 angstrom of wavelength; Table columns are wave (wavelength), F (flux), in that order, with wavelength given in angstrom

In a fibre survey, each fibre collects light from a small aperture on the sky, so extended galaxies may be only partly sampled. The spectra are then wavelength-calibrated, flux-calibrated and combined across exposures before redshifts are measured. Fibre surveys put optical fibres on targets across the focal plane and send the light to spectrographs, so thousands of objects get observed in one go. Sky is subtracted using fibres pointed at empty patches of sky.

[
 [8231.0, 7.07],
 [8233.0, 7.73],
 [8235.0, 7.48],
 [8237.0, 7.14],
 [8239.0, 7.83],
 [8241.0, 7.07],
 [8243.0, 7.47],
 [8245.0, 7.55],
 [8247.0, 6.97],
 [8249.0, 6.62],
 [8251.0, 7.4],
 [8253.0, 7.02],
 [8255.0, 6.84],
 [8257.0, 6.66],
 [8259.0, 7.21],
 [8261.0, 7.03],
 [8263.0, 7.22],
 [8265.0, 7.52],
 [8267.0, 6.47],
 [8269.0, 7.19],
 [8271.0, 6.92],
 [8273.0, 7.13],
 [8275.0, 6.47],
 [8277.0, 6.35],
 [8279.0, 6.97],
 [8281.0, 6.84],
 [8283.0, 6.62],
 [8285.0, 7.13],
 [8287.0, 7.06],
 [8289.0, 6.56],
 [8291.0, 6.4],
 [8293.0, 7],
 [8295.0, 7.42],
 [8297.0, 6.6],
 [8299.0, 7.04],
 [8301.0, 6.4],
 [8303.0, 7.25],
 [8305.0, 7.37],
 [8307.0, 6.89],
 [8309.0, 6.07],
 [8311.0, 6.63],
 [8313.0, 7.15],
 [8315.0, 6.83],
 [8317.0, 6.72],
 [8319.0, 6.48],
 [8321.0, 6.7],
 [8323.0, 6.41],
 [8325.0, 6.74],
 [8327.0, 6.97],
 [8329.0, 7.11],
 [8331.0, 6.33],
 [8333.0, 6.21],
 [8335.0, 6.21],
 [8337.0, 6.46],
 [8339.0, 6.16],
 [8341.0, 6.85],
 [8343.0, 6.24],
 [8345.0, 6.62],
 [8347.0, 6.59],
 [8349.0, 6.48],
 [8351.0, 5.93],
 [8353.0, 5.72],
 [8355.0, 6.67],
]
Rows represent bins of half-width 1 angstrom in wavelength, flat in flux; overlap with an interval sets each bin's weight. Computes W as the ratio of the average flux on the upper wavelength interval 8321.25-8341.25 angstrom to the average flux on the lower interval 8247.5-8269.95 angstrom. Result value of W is 0.93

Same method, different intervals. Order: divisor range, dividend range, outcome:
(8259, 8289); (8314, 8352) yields 0.94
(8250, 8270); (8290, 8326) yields 0.96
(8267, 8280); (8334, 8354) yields 0.93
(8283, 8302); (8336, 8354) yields 0.93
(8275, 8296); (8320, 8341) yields 0.96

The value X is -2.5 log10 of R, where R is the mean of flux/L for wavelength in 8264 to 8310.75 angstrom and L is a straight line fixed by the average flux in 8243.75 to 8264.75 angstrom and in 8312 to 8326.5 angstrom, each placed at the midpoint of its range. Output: 0.007 mag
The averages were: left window 7.07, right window 6.73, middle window 6.85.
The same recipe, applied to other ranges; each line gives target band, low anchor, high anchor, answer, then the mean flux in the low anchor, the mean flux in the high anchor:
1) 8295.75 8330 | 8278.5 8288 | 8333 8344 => -0.027 mag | 6.92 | 6.37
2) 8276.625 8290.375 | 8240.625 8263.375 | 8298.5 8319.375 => 0.021 mag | 7.09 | 6.81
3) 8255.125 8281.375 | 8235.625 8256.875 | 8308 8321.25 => 0.013 mag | 7.17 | 6.65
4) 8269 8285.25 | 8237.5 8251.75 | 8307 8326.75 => 0.029 mag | 7.27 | 6.66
